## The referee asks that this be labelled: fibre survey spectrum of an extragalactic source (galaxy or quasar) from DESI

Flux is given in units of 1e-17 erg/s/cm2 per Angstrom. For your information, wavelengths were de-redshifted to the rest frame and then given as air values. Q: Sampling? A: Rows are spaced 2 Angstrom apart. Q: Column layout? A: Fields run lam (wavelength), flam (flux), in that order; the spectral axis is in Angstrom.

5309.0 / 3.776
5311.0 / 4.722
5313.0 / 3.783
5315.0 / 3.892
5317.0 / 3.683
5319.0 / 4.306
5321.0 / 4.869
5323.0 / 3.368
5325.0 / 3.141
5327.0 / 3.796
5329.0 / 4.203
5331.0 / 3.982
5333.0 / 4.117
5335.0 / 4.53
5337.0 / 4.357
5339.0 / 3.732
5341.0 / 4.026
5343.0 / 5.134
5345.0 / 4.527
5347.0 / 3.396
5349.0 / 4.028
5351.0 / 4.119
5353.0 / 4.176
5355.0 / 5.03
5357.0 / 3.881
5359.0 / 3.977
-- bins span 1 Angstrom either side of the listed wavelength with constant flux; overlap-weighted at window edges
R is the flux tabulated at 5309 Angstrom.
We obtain 3.776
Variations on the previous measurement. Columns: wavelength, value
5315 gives 3.892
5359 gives 3.977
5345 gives 4.527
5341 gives 4.026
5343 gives 5.134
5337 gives 4.357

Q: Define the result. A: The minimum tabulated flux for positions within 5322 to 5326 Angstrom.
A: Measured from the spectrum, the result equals 3.141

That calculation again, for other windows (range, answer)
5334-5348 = 3.396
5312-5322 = 3.683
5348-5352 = 4.028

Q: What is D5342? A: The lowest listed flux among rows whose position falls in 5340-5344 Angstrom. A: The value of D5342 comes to 4.026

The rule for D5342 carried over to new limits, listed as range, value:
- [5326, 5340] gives 3.732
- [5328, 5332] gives 3.982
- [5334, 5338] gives 4.357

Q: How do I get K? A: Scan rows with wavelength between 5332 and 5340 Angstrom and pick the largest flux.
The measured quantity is 4.53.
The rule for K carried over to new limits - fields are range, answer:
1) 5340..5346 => 5.134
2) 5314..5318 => 3.892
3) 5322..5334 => 4.203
